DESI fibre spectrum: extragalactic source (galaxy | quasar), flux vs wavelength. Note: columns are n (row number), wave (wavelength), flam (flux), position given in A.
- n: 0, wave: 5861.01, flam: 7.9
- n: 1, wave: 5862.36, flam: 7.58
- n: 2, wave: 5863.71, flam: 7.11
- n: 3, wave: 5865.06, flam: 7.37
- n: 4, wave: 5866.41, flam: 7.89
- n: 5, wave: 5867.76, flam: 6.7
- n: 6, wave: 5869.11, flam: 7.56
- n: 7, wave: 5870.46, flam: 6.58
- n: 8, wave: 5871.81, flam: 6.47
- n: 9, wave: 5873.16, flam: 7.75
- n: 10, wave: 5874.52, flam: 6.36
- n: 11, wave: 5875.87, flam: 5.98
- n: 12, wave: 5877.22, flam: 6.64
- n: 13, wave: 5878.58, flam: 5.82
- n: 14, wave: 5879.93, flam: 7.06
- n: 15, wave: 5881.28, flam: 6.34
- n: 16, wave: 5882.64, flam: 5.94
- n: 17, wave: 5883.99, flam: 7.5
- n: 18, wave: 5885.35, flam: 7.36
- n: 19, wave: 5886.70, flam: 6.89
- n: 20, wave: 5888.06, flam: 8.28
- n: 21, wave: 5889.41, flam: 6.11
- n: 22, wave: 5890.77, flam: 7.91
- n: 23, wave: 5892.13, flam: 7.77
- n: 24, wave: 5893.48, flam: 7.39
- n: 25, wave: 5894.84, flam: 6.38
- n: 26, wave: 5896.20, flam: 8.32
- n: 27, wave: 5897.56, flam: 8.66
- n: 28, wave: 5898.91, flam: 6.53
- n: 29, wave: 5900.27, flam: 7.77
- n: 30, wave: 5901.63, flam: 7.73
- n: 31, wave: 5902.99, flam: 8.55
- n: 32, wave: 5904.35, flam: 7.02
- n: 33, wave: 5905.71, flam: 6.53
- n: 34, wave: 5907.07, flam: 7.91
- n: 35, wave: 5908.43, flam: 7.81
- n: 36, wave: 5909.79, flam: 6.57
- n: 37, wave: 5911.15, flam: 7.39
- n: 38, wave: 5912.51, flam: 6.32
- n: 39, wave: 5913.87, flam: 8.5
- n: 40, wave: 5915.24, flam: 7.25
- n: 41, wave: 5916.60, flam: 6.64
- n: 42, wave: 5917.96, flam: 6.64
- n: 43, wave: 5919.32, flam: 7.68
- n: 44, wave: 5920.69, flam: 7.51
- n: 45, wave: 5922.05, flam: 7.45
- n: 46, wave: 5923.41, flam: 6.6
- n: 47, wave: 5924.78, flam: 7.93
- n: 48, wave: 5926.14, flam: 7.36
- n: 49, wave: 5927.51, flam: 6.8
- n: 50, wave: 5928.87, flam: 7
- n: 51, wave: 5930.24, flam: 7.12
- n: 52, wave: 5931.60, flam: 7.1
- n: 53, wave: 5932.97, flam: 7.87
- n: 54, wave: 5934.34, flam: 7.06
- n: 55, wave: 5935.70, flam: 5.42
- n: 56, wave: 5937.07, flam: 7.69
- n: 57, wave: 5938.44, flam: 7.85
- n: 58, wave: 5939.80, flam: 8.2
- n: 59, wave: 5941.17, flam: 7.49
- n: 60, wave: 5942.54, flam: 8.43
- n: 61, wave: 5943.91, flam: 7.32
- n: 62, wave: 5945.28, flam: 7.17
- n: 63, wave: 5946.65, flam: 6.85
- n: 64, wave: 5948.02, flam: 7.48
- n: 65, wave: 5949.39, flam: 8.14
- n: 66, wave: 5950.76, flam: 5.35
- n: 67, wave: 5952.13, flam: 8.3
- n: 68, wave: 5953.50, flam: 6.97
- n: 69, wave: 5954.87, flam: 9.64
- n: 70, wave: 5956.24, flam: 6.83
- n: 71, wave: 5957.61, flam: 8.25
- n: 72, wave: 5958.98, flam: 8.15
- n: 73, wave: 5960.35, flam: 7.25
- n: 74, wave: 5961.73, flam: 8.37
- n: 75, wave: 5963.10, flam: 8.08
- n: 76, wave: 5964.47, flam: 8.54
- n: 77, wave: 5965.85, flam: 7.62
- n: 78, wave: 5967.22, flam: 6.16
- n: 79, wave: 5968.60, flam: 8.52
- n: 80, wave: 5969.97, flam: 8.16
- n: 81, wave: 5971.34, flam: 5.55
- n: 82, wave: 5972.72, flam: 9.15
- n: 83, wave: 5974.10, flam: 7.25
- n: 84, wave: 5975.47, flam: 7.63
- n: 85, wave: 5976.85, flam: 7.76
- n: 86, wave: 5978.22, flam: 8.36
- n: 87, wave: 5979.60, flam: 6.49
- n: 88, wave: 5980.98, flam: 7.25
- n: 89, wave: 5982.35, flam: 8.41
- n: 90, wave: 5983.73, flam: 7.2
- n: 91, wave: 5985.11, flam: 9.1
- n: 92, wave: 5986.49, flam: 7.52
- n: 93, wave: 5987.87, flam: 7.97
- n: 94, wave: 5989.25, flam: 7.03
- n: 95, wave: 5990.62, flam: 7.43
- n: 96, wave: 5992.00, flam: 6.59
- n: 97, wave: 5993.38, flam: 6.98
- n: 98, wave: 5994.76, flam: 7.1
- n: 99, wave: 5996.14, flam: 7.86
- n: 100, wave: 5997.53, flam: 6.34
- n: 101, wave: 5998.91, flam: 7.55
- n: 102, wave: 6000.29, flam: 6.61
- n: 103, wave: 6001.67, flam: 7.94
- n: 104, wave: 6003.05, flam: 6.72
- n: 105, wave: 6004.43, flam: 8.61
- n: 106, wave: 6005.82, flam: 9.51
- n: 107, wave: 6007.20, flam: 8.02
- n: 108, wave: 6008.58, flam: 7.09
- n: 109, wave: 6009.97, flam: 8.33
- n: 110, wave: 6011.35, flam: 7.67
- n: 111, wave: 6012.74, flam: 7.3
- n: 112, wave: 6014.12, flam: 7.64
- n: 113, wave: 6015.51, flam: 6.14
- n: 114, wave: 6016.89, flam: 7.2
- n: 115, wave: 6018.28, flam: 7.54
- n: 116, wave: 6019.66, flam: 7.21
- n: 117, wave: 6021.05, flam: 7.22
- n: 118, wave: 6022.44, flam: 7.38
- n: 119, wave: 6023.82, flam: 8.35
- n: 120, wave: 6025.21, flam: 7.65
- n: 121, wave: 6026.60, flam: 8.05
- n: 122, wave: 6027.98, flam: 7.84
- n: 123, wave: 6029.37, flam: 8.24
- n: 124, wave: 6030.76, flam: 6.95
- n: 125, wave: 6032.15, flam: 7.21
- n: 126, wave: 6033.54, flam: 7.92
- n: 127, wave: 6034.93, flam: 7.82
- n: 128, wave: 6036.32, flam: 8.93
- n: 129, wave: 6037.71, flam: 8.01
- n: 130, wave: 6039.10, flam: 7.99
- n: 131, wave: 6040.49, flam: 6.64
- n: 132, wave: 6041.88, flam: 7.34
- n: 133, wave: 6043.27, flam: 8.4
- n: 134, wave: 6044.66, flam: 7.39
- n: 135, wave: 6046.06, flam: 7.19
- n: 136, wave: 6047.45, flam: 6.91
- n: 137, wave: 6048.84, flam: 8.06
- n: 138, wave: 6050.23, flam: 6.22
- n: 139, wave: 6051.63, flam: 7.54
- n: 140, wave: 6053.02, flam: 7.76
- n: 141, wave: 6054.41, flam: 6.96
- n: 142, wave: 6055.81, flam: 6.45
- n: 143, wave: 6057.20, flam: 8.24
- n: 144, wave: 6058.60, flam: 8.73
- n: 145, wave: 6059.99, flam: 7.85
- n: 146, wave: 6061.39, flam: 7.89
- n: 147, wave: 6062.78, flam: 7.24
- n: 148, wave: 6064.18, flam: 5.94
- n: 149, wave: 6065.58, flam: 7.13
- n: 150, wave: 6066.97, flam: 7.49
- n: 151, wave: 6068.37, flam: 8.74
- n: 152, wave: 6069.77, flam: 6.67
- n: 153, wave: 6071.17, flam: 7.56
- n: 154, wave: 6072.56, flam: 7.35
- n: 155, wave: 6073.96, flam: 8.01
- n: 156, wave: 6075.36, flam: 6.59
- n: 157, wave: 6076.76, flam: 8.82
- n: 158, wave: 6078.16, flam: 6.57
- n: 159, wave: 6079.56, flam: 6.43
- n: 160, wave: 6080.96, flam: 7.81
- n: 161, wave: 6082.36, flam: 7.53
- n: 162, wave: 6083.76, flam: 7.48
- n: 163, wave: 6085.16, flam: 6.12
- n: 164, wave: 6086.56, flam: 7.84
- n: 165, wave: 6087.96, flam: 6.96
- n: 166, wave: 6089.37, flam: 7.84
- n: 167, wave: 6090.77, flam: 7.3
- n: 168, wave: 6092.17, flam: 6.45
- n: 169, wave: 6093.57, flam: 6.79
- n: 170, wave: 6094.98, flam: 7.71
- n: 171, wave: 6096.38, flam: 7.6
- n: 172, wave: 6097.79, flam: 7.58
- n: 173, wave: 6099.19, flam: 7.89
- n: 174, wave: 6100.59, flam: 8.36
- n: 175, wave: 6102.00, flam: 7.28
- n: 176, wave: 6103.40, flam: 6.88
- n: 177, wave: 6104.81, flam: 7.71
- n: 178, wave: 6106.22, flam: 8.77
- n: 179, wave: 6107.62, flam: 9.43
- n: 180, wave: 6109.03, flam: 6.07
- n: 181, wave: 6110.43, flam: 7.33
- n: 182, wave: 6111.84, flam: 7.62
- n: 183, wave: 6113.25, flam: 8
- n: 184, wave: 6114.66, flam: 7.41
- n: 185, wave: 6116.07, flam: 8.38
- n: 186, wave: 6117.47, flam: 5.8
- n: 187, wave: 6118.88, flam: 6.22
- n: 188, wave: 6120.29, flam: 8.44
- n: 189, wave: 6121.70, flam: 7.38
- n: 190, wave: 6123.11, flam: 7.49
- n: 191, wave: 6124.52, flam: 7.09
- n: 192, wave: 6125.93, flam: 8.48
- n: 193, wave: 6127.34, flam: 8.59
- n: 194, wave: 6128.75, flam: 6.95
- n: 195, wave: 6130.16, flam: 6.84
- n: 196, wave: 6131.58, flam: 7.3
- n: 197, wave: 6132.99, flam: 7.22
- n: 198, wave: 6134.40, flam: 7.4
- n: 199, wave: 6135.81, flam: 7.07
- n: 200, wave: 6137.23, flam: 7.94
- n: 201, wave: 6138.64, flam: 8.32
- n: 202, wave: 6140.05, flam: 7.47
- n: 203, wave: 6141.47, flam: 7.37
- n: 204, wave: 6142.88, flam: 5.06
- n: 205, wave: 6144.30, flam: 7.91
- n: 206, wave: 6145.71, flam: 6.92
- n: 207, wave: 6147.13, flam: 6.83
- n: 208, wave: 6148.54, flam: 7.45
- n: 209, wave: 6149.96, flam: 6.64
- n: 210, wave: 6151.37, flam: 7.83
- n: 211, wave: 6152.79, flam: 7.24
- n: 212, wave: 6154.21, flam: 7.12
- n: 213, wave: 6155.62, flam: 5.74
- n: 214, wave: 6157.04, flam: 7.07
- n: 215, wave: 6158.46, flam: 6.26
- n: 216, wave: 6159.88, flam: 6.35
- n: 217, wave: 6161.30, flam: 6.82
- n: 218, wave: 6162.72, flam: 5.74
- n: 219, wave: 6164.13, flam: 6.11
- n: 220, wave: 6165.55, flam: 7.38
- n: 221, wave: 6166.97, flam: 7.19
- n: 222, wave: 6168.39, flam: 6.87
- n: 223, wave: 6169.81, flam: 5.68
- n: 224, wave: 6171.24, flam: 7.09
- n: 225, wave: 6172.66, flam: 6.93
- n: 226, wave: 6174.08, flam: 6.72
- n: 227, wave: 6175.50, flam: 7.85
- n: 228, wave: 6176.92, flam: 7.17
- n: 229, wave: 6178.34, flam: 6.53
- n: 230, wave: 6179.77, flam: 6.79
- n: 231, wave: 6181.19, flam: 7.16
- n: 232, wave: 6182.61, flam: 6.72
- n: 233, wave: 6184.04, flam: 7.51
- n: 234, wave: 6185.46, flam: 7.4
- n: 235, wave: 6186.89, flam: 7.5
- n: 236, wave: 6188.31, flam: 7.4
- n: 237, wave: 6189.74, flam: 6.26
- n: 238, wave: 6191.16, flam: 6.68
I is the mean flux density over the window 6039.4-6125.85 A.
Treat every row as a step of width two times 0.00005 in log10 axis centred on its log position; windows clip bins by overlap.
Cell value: 7.43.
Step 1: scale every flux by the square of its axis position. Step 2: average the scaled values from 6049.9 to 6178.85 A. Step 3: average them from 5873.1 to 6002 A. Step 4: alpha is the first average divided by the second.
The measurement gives 1.0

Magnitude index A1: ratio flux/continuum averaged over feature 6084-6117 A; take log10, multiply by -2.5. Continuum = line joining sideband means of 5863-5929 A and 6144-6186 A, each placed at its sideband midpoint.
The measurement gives -0.08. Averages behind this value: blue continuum 7.18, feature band 7.52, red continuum 6.89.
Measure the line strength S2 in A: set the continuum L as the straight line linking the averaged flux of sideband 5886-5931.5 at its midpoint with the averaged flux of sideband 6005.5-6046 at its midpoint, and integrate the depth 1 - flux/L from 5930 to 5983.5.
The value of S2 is -0.7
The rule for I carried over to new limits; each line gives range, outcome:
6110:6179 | 7.11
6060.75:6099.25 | 7.32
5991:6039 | 7.58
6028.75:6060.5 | 7.59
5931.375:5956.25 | 7.45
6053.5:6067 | 7.39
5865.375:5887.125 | 6.81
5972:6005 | 7.53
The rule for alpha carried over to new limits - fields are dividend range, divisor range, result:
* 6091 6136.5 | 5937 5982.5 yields 1.03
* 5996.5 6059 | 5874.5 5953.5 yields 1.09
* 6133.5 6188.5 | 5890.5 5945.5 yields 1.03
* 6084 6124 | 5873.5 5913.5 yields 1.12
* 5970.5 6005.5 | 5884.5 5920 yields 1.04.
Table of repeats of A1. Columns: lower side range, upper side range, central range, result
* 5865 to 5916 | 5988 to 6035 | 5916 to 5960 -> -0.01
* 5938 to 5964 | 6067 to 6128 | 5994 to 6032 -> 0.01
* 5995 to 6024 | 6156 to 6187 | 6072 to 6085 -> -0.02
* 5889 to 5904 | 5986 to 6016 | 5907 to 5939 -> 0.05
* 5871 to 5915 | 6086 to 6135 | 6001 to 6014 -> -0.08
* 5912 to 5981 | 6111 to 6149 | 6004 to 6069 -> -0.03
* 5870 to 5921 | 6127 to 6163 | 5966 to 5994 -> -0.06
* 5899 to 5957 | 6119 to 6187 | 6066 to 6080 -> -0.04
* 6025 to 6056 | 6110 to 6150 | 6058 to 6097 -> 0.02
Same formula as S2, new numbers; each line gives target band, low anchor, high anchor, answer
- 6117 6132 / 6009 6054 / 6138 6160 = -0.52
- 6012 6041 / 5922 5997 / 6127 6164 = -1.01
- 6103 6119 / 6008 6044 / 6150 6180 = -0.94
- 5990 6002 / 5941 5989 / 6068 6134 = 0.77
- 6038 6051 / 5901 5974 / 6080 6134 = 0.16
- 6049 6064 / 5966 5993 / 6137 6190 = -0.32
